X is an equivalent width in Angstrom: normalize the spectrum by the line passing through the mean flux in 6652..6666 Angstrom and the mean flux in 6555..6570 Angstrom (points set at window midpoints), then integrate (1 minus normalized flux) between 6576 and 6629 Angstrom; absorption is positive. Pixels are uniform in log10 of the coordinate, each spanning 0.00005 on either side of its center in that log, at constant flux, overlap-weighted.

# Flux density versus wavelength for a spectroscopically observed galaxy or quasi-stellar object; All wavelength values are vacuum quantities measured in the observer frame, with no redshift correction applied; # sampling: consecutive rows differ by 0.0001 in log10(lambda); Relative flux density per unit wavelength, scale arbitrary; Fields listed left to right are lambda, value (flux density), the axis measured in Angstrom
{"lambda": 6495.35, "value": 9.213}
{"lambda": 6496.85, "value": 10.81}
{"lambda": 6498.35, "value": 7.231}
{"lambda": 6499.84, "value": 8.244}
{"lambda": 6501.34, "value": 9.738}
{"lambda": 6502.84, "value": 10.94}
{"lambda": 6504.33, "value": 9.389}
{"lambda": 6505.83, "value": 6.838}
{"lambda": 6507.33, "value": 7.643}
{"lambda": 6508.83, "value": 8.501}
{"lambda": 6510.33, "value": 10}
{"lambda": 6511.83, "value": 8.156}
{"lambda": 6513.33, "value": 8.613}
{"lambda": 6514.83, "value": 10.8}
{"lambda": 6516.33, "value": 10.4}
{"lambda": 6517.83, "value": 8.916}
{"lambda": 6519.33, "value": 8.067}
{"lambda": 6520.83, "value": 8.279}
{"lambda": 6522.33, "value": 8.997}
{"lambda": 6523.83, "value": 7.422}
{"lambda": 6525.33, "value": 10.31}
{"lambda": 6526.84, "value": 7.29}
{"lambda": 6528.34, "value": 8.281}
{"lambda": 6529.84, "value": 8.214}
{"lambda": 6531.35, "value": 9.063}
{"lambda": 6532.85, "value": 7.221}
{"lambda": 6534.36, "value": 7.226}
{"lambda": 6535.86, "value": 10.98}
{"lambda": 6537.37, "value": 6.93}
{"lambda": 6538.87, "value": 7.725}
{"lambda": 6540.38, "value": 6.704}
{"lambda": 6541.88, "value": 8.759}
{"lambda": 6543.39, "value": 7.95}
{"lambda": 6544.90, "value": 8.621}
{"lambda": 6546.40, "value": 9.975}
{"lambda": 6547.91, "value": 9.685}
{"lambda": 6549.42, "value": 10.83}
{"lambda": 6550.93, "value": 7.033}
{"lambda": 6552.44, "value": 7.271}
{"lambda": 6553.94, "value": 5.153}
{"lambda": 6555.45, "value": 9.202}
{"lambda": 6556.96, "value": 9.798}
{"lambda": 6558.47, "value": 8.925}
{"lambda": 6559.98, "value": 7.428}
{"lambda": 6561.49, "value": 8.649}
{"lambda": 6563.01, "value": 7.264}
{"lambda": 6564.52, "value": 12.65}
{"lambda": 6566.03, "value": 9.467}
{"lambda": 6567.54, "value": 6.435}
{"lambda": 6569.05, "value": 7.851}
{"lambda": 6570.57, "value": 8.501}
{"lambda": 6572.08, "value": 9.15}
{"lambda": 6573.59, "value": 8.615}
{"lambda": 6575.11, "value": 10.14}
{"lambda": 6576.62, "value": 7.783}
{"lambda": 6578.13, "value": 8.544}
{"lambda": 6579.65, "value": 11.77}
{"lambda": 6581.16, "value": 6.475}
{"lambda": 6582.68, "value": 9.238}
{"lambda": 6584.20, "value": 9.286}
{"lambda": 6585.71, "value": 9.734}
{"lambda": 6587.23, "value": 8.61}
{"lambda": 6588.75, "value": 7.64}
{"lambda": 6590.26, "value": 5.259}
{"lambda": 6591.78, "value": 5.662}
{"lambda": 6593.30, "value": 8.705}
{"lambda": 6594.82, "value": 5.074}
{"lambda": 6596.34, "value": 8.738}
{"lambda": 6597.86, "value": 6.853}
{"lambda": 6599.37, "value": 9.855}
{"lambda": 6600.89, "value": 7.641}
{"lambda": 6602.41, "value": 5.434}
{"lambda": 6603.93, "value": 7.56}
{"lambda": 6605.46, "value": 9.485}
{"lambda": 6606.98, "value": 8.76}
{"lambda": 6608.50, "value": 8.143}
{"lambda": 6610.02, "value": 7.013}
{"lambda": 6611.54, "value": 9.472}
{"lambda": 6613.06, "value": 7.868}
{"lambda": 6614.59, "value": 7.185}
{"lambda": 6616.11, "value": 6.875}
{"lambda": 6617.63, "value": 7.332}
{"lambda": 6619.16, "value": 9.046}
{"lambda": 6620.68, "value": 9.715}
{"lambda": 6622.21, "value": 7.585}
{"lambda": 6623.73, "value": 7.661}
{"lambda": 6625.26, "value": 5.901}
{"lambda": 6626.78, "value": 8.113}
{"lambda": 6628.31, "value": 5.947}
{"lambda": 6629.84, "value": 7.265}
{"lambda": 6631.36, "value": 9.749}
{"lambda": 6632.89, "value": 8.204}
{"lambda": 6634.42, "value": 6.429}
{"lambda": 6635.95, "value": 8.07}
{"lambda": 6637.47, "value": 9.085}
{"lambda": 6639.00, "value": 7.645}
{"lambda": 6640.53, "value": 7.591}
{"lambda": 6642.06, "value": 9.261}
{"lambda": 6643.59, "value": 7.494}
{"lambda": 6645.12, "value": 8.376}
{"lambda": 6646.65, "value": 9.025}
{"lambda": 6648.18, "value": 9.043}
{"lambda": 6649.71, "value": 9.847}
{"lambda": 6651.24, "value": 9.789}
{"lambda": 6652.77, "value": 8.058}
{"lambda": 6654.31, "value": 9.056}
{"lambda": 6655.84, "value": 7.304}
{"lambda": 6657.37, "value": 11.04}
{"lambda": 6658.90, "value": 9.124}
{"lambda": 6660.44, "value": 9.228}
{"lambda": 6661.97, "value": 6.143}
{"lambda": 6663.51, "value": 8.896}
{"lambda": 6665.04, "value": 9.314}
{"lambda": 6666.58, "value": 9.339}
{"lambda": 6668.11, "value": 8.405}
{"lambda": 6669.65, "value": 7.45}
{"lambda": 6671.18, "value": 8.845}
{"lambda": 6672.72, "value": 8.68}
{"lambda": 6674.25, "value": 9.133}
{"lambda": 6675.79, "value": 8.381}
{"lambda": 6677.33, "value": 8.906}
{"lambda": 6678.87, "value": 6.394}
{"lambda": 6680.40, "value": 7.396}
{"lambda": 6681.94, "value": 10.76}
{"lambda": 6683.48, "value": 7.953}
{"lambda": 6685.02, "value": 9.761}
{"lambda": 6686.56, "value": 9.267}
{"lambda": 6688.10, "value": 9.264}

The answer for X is 5.09 Angstrom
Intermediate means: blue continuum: 8.75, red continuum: 8.69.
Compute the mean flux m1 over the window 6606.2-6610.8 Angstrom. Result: 8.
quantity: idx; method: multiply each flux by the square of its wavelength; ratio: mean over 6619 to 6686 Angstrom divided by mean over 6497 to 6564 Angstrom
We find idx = 1.0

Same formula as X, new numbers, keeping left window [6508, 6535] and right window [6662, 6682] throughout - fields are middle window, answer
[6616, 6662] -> 1.1 Angstrom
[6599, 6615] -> 1.0 Angstrom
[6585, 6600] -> 1.7 Angstrom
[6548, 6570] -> 0.4 Angstrom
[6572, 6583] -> -0.5 Angstrom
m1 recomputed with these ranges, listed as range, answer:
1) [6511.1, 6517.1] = 9.5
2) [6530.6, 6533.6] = 8.15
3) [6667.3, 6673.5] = 8.37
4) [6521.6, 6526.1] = 8.9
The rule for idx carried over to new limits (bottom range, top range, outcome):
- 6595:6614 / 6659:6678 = 1.10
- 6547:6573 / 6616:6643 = 0.94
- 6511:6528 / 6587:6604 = 0.83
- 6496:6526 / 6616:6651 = 0.94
